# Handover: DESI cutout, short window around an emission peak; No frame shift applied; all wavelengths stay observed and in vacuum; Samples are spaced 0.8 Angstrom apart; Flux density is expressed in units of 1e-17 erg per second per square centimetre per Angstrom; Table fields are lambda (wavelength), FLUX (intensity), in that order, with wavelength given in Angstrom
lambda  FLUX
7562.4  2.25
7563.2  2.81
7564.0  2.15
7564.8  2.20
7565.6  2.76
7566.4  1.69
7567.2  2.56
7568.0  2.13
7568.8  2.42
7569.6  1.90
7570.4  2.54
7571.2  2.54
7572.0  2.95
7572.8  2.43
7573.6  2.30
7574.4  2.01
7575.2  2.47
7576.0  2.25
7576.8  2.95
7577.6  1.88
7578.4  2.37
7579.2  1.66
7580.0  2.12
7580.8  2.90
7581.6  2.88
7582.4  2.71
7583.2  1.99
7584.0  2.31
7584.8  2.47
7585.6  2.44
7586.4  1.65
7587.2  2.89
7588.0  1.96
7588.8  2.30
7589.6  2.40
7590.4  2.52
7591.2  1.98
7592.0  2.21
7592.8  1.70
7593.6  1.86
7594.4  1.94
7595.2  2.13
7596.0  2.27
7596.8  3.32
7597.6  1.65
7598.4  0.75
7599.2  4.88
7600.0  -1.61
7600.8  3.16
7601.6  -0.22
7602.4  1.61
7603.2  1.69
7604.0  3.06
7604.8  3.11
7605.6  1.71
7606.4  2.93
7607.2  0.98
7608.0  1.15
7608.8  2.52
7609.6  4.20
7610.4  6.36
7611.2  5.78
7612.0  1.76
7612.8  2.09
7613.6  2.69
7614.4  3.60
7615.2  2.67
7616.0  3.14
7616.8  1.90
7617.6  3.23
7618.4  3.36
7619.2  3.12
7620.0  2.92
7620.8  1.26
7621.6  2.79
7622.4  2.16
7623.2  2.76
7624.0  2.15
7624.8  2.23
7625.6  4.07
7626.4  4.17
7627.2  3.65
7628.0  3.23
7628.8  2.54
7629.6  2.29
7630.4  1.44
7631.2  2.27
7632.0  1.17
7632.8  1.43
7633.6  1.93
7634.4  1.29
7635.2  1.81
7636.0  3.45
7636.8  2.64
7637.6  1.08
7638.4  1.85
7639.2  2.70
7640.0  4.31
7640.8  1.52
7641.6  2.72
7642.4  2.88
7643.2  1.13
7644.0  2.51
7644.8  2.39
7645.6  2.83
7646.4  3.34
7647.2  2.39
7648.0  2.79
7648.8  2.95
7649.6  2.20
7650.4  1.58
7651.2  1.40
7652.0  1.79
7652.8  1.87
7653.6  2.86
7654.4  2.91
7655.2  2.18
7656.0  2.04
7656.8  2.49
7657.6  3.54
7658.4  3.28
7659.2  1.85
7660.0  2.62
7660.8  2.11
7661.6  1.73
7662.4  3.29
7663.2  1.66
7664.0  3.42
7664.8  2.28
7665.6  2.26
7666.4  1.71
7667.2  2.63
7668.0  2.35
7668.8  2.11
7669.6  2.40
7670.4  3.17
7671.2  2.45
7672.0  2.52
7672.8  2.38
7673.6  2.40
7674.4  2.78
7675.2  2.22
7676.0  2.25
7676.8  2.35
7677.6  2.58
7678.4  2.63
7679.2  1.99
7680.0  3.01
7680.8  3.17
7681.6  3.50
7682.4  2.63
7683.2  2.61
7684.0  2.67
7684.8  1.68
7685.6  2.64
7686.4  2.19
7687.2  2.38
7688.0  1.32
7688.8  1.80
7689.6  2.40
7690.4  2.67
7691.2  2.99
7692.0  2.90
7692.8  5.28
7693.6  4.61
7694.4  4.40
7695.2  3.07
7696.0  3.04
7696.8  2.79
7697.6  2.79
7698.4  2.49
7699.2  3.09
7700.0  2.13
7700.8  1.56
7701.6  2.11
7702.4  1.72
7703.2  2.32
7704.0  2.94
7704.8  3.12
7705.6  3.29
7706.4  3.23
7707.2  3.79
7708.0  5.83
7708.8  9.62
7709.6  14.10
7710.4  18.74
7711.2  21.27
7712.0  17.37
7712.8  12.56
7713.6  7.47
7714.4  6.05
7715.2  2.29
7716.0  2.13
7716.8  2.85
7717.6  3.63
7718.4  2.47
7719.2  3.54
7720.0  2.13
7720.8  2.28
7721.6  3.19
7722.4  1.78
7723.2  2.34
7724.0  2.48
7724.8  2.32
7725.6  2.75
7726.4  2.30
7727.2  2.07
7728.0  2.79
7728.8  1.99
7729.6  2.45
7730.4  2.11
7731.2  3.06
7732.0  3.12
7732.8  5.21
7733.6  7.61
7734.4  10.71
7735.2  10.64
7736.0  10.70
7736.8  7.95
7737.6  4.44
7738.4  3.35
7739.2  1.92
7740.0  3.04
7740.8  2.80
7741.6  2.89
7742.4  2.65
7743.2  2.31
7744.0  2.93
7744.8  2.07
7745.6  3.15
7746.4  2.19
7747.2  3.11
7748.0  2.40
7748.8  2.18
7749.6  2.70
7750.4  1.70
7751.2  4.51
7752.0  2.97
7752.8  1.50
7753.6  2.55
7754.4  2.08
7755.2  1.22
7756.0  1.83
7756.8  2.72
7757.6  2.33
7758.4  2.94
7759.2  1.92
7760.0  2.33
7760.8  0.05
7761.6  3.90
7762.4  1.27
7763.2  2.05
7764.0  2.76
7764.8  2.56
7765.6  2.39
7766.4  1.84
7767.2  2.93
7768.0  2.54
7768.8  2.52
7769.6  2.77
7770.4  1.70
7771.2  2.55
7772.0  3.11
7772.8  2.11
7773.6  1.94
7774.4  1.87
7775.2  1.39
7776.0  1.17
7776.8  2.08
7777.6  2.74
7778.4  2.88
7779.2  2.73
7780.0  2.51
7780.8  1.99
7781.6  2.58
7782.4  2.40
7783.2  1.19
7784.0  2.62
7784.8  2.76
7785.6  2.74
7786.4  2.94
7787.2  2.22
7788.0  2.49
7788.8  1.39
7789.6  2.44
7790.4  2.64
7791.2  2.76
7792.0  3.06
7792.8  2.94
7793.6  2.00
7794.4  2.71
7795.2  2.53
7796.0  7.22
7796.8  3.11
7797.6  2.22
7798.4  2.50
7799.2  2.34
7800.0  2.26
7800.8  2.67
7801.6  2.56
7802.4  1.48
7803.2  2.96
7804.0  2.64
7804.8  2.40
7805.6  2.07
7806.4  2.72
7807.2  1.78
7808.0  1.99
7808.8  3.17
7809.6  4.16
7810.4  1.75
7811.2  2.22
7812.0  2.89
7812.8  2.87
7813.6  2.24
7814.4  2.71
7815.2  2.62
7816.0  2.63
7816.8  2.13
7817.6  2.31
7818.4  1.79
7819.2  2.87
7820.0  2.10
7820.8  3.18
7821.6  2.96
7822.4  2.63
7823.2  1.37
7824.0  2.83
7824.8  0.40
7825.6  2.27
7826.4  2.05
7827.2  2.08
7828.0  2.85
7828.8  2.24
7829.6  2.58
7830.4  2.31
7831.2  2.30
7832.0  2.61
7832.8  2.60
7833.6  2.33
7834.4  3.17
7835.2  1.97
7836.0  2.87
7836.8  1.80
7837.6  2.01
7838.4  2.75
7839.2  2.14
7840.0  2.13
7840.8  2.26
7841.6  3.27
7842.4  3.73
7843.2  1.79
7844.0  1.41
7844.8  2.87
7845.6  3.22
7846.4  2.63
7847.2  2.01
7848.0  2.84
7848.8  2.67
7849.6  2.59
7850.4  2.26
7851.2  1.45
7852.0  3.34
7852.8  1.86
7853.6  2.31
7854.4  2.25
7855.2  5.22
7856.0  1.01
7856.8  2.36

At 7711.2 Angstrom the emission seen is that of H-alpha 6563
